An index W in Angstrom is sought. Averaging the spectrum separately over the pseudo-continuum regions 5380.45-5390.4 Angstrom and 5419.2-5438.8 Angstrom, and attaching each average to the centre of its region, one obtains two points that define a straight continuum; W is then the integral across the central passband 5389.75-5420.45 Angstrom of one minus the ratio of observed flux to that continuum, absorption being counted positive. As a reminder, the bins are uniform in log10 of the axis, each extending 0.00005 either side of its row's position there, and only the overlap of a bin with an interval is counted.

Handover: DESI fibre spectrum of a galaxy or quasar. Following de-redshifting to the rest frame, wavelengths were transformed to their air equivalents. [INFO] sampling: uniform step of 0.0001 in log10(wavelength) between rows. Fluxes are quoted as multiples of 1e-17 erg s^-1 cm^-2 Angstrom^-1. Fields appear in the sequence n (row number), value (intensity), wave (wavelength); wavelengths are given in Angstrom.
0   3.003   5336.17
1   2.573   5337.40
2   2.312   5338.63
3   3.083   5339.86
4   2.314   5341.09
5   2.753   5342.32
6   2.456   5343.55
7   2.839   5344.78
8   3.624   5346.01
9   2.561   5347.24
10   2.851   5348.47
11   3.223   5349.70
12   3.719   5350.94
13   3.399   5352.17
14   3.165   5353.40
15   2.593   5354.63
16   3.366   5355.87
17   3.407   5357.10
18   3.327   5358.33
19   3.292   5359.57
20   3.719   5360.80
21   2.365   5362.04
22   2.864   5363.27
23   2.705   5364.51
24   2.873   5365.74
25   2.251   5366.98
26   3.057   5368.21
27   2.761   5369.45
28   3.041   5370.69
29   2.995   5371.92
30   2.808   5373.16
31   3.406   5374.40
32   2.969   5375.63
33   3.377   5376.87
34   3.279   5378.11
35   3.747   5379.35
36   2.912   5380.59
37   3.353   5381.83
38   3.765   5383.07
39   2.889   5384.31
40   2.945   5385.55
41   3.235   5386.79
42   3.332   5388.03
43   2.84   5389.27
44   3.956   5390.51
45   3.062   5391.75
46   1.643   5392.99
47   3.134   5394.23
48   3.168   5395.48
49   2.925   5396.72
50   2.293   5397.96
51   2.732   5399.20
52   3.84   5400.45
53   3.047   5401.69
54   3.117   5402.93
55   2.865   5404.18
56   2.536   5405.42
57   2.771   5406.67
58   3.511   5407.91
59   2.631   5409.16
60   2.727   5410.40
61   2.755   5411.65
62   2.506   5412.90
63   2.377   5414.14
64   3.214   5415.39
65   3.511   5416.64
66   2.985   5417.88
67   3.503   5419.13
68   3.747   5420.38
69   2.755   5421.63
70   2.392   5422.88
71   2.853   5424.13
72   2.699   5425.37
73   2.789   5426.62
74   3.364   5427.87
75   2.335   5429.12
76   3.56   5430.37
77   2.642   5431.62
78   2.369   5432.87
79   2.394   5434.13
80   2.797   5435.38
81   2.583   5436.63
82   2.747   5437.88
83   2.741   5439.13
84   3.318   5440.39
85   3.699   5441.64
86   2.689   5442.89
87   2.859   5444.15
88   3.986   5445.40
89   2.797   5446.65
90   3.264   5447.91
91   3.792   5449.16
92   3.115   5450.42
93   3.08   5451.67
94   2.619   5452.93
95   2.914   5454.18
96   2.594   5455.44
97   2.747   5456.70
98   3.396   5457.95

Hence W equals 0.65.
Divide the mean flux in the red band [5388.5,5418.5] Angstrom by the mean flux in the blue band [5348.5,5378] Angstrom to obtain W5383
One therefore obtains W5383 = 1.0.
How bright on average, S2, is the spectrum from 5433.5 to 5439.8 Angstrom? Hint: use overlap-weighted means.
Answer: 2.65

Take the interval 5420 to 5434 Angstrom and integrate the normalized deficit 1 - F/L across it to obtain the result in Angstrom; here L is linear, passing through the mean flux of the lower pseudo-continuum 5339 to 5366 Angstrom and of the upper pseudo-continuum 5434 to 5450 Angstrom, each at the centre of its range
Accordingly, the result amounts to 1.1 Angstrom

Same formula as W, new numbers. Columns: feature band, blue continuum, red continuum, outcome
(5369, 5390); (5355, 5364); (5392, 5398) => -1.9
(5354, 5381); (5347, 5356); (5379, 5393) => 0.9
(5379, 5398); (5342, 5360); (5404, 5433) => -0.6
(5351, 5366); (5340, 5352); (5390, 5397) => -0.8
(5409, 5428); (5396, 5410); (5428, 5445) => -0.2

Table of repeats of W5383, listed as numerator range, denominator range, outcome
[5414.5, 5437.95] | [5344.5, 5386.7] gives 0.94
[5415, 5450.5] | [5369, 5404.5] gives 0.98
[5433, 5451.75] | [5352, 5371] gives 1.01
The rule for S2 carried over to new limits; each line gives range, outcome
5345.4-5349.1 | 3.02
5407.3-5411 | 2.96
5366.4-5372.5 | 2.83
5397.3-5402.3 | 2.98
